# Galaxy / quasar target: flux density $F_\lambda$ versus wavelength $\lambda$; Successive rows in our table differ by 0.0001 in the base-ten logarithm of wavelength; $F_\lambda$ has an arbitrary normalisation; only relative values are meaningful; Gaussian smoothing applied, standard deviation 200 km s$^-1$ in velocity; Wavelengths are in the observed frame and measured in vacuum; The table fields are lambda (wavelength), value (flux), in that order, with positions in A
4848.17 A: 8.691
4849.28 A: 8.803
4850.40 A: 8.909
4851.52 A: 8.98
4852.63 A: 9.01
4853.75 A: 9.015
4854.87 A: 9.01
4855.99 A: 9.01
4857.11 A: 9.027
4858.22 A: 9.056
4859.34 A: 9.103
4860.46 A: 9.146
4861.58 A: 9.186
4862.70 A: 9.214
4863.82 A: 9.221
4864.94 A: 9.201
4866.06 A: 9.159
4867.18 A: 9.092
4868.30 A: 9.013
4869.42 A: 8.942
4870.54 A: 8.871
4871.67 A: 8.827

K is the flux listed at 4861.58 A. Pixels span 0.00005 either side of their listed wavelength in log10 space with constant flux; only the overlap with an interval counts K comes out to 9.186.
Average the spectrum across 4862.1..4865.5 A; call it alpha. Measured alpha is 9.21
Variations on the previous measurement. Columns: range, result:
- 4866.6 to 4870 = 9.03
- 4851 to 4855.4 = 9.01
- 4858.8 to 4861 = 9.12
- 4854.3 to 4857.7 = 9.02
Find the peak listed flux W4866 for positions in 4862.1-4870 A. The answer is 9.221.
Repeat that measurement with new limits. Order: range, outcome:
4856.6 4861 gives 9.146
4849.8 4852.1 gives 8.98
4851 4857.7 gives 9.027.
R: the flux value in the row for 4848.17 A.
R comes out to 8.691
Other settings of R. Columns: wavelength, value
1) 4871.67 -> 8.827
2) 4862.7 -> 9.214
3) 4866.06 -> 9.159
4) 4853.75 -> 9.015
